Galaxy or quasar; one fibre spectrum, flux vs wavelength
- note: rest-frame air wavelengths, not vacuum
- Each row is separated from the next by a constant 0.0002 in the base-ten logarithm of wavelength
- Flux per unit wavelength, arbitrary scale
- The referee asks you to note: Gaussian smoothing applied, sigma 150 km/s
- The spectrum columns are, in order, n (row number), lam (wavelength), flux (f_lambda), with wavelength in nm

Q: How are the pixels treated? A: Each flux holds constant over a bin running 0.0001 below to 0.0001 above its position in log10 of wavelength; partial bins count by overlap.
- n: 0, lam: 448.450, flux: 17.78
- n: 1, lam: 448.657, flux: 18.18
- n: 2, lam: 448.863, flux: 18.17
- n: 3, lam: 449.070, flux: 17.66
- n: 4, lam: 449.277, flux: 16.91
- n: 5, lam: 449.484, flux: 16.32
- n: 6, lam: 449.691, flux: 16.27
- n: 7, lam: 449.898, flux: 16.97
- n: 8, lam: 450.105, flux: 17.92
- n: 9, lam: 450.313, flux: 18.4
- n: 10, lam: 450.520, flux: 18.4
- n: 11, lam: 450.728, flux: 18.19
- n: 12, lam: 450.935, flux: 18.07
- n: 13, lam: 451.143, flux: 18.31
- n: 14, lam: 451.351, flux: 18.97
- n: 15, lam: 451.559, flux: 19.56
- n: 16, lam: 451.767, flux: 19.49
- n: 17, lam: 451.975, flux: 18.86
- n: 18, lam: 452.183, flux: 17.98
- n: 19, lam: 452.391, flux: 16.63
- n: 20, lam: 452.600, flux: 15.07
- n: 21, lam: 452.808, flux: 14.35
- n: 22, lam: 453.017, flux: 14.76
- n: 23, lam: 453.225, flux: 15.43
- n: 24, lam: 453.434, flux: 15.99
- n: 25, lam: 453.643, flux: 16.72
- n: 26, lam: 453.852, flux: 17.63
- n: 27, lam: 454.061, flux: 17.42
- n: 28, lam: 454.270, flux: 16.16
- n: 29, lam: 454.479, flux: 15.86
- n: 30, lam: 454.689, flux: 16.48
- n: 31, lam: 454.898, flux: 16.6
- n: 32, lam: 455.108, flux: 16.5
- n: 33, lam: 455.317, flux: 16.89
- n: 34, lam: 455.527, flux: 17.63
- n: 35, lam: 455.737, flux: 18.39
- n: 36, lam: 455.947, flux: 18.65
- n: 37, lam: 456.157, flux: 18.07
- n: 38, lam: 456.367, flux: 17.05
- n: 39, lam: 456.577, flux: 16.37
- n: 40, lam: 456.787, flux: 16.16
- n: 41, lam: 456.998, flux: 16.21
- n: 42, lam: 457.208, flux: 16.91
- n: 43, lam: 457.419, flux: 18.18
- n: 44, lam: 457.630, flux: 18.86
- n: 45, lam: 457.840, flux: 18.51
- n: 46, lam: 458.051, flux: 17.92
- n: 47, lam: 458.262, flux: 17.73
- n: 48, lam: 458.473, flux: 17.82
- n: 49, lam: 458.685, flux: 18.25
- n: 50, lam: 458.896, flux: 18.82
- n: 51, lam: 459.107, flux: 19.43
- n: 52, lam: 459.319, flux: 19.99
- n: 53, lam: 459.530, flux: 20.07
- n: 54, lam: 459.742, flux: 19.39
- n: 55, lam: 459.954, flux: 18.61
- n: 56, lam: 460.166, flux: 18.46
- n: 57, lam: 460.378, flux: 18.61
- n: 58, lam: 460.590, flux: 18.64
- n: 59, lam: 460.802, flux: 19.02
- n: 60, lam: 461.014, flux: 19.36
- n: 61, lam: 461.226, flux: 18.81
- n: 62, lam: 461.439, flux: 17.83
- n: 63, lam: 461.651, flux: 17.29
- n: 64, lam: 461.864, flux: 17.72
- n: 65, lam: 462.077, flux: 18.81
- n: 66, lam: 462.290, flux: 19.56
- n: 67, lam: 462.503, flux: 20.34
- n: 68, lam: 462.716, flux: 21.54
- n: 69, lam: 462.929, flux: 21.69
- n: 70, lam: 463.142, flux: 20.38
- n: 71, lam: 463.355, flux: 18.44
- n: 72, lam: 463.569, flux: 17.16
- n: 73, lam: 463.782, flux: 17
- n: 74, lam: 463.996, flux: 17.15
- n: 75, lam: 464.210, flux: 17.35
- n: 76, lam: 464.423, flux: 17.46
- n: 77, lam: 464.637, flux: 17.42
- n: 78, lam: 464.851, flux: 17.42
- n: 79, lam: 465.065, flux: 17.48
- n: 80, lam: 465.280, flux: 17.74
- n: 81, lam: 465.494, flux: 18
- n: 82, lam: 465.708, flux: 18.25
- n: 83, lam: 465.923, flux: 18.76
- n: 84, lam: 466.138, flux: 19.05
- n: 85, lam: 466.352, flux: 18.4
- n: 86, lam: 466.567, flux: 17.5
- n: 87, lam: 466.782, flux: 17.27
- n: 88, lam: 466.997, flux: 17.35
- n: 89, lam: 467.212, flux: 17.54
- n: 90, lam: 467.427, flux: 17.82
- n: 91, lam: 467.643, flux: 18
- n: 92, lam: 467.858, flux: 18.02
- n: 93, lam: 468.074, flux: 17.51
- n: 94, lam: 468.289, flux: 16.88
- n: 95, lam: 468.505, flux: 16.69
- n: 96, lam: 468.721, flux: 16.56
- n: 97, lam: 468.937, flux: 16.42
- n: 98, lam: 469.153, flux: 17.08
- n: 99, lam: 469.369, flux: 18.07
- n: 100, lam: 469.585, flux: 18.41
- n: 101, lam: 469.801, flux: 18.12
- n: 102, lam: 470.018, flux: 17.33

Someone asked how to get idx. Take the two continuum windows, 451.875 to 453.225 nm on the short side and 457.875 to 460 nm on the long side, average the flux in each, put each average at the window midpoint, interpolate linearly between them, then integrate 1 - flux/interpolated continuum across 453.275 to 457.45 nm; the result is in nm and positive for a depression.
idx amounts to 0.093 nm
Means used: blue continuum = 16.2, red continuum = 18.8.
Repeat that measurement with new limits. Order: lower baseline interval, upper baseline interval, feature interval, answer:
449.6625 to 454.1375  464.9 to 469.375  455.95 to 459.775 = -0.14 nm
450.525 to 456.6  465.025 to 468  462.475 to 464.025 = -0.13 nm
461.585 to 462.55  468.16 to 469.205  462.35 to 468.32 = -0.16 nm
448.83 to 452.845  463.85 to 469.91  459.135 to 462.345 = -0.21 nm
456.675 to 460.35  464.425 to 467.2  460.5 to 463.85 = -0.17 nm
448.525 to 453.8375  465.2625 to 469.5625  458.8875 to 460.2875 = -0.14 nm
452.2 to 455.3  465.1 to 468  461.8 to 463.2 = -0.21 nm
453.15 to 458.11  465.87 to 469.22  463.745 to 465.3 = 0.00 nm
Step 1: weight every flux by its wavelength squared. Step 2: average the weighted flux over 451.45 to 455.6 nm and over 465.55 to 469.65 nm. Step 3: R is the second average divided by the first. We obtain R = 1.1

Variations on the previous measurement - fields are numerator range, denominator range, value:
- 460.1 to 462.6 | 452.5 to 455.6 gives 1.19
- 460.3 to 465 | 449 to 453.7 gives 1.13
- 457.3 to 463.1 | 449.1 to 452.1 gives 1.10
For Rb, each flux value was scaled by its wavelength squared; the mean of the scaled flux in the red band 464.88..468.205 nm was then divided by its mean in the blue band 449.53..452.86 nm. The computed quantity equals 1.1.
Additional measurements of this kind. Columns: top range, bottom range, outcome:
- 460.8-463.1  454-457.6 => 1.16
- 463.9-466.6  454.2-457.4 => 1.10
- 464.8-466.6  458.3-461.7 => 0.99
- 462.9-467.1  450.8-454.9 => 1.11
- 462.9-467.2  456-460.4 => 1.02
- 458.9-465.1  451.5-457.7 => 1.14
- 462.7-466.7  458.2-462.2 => 1.00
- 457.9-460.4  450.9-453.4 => 1.12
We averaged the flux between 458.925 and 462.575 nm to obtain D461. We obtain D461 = 18.9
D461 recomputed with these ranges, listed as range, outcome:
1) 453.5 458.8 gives 17.3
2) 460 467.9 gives 18.3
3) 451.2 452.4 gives 18.7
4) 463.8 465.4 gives 17.4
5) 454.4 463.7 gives 18.3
